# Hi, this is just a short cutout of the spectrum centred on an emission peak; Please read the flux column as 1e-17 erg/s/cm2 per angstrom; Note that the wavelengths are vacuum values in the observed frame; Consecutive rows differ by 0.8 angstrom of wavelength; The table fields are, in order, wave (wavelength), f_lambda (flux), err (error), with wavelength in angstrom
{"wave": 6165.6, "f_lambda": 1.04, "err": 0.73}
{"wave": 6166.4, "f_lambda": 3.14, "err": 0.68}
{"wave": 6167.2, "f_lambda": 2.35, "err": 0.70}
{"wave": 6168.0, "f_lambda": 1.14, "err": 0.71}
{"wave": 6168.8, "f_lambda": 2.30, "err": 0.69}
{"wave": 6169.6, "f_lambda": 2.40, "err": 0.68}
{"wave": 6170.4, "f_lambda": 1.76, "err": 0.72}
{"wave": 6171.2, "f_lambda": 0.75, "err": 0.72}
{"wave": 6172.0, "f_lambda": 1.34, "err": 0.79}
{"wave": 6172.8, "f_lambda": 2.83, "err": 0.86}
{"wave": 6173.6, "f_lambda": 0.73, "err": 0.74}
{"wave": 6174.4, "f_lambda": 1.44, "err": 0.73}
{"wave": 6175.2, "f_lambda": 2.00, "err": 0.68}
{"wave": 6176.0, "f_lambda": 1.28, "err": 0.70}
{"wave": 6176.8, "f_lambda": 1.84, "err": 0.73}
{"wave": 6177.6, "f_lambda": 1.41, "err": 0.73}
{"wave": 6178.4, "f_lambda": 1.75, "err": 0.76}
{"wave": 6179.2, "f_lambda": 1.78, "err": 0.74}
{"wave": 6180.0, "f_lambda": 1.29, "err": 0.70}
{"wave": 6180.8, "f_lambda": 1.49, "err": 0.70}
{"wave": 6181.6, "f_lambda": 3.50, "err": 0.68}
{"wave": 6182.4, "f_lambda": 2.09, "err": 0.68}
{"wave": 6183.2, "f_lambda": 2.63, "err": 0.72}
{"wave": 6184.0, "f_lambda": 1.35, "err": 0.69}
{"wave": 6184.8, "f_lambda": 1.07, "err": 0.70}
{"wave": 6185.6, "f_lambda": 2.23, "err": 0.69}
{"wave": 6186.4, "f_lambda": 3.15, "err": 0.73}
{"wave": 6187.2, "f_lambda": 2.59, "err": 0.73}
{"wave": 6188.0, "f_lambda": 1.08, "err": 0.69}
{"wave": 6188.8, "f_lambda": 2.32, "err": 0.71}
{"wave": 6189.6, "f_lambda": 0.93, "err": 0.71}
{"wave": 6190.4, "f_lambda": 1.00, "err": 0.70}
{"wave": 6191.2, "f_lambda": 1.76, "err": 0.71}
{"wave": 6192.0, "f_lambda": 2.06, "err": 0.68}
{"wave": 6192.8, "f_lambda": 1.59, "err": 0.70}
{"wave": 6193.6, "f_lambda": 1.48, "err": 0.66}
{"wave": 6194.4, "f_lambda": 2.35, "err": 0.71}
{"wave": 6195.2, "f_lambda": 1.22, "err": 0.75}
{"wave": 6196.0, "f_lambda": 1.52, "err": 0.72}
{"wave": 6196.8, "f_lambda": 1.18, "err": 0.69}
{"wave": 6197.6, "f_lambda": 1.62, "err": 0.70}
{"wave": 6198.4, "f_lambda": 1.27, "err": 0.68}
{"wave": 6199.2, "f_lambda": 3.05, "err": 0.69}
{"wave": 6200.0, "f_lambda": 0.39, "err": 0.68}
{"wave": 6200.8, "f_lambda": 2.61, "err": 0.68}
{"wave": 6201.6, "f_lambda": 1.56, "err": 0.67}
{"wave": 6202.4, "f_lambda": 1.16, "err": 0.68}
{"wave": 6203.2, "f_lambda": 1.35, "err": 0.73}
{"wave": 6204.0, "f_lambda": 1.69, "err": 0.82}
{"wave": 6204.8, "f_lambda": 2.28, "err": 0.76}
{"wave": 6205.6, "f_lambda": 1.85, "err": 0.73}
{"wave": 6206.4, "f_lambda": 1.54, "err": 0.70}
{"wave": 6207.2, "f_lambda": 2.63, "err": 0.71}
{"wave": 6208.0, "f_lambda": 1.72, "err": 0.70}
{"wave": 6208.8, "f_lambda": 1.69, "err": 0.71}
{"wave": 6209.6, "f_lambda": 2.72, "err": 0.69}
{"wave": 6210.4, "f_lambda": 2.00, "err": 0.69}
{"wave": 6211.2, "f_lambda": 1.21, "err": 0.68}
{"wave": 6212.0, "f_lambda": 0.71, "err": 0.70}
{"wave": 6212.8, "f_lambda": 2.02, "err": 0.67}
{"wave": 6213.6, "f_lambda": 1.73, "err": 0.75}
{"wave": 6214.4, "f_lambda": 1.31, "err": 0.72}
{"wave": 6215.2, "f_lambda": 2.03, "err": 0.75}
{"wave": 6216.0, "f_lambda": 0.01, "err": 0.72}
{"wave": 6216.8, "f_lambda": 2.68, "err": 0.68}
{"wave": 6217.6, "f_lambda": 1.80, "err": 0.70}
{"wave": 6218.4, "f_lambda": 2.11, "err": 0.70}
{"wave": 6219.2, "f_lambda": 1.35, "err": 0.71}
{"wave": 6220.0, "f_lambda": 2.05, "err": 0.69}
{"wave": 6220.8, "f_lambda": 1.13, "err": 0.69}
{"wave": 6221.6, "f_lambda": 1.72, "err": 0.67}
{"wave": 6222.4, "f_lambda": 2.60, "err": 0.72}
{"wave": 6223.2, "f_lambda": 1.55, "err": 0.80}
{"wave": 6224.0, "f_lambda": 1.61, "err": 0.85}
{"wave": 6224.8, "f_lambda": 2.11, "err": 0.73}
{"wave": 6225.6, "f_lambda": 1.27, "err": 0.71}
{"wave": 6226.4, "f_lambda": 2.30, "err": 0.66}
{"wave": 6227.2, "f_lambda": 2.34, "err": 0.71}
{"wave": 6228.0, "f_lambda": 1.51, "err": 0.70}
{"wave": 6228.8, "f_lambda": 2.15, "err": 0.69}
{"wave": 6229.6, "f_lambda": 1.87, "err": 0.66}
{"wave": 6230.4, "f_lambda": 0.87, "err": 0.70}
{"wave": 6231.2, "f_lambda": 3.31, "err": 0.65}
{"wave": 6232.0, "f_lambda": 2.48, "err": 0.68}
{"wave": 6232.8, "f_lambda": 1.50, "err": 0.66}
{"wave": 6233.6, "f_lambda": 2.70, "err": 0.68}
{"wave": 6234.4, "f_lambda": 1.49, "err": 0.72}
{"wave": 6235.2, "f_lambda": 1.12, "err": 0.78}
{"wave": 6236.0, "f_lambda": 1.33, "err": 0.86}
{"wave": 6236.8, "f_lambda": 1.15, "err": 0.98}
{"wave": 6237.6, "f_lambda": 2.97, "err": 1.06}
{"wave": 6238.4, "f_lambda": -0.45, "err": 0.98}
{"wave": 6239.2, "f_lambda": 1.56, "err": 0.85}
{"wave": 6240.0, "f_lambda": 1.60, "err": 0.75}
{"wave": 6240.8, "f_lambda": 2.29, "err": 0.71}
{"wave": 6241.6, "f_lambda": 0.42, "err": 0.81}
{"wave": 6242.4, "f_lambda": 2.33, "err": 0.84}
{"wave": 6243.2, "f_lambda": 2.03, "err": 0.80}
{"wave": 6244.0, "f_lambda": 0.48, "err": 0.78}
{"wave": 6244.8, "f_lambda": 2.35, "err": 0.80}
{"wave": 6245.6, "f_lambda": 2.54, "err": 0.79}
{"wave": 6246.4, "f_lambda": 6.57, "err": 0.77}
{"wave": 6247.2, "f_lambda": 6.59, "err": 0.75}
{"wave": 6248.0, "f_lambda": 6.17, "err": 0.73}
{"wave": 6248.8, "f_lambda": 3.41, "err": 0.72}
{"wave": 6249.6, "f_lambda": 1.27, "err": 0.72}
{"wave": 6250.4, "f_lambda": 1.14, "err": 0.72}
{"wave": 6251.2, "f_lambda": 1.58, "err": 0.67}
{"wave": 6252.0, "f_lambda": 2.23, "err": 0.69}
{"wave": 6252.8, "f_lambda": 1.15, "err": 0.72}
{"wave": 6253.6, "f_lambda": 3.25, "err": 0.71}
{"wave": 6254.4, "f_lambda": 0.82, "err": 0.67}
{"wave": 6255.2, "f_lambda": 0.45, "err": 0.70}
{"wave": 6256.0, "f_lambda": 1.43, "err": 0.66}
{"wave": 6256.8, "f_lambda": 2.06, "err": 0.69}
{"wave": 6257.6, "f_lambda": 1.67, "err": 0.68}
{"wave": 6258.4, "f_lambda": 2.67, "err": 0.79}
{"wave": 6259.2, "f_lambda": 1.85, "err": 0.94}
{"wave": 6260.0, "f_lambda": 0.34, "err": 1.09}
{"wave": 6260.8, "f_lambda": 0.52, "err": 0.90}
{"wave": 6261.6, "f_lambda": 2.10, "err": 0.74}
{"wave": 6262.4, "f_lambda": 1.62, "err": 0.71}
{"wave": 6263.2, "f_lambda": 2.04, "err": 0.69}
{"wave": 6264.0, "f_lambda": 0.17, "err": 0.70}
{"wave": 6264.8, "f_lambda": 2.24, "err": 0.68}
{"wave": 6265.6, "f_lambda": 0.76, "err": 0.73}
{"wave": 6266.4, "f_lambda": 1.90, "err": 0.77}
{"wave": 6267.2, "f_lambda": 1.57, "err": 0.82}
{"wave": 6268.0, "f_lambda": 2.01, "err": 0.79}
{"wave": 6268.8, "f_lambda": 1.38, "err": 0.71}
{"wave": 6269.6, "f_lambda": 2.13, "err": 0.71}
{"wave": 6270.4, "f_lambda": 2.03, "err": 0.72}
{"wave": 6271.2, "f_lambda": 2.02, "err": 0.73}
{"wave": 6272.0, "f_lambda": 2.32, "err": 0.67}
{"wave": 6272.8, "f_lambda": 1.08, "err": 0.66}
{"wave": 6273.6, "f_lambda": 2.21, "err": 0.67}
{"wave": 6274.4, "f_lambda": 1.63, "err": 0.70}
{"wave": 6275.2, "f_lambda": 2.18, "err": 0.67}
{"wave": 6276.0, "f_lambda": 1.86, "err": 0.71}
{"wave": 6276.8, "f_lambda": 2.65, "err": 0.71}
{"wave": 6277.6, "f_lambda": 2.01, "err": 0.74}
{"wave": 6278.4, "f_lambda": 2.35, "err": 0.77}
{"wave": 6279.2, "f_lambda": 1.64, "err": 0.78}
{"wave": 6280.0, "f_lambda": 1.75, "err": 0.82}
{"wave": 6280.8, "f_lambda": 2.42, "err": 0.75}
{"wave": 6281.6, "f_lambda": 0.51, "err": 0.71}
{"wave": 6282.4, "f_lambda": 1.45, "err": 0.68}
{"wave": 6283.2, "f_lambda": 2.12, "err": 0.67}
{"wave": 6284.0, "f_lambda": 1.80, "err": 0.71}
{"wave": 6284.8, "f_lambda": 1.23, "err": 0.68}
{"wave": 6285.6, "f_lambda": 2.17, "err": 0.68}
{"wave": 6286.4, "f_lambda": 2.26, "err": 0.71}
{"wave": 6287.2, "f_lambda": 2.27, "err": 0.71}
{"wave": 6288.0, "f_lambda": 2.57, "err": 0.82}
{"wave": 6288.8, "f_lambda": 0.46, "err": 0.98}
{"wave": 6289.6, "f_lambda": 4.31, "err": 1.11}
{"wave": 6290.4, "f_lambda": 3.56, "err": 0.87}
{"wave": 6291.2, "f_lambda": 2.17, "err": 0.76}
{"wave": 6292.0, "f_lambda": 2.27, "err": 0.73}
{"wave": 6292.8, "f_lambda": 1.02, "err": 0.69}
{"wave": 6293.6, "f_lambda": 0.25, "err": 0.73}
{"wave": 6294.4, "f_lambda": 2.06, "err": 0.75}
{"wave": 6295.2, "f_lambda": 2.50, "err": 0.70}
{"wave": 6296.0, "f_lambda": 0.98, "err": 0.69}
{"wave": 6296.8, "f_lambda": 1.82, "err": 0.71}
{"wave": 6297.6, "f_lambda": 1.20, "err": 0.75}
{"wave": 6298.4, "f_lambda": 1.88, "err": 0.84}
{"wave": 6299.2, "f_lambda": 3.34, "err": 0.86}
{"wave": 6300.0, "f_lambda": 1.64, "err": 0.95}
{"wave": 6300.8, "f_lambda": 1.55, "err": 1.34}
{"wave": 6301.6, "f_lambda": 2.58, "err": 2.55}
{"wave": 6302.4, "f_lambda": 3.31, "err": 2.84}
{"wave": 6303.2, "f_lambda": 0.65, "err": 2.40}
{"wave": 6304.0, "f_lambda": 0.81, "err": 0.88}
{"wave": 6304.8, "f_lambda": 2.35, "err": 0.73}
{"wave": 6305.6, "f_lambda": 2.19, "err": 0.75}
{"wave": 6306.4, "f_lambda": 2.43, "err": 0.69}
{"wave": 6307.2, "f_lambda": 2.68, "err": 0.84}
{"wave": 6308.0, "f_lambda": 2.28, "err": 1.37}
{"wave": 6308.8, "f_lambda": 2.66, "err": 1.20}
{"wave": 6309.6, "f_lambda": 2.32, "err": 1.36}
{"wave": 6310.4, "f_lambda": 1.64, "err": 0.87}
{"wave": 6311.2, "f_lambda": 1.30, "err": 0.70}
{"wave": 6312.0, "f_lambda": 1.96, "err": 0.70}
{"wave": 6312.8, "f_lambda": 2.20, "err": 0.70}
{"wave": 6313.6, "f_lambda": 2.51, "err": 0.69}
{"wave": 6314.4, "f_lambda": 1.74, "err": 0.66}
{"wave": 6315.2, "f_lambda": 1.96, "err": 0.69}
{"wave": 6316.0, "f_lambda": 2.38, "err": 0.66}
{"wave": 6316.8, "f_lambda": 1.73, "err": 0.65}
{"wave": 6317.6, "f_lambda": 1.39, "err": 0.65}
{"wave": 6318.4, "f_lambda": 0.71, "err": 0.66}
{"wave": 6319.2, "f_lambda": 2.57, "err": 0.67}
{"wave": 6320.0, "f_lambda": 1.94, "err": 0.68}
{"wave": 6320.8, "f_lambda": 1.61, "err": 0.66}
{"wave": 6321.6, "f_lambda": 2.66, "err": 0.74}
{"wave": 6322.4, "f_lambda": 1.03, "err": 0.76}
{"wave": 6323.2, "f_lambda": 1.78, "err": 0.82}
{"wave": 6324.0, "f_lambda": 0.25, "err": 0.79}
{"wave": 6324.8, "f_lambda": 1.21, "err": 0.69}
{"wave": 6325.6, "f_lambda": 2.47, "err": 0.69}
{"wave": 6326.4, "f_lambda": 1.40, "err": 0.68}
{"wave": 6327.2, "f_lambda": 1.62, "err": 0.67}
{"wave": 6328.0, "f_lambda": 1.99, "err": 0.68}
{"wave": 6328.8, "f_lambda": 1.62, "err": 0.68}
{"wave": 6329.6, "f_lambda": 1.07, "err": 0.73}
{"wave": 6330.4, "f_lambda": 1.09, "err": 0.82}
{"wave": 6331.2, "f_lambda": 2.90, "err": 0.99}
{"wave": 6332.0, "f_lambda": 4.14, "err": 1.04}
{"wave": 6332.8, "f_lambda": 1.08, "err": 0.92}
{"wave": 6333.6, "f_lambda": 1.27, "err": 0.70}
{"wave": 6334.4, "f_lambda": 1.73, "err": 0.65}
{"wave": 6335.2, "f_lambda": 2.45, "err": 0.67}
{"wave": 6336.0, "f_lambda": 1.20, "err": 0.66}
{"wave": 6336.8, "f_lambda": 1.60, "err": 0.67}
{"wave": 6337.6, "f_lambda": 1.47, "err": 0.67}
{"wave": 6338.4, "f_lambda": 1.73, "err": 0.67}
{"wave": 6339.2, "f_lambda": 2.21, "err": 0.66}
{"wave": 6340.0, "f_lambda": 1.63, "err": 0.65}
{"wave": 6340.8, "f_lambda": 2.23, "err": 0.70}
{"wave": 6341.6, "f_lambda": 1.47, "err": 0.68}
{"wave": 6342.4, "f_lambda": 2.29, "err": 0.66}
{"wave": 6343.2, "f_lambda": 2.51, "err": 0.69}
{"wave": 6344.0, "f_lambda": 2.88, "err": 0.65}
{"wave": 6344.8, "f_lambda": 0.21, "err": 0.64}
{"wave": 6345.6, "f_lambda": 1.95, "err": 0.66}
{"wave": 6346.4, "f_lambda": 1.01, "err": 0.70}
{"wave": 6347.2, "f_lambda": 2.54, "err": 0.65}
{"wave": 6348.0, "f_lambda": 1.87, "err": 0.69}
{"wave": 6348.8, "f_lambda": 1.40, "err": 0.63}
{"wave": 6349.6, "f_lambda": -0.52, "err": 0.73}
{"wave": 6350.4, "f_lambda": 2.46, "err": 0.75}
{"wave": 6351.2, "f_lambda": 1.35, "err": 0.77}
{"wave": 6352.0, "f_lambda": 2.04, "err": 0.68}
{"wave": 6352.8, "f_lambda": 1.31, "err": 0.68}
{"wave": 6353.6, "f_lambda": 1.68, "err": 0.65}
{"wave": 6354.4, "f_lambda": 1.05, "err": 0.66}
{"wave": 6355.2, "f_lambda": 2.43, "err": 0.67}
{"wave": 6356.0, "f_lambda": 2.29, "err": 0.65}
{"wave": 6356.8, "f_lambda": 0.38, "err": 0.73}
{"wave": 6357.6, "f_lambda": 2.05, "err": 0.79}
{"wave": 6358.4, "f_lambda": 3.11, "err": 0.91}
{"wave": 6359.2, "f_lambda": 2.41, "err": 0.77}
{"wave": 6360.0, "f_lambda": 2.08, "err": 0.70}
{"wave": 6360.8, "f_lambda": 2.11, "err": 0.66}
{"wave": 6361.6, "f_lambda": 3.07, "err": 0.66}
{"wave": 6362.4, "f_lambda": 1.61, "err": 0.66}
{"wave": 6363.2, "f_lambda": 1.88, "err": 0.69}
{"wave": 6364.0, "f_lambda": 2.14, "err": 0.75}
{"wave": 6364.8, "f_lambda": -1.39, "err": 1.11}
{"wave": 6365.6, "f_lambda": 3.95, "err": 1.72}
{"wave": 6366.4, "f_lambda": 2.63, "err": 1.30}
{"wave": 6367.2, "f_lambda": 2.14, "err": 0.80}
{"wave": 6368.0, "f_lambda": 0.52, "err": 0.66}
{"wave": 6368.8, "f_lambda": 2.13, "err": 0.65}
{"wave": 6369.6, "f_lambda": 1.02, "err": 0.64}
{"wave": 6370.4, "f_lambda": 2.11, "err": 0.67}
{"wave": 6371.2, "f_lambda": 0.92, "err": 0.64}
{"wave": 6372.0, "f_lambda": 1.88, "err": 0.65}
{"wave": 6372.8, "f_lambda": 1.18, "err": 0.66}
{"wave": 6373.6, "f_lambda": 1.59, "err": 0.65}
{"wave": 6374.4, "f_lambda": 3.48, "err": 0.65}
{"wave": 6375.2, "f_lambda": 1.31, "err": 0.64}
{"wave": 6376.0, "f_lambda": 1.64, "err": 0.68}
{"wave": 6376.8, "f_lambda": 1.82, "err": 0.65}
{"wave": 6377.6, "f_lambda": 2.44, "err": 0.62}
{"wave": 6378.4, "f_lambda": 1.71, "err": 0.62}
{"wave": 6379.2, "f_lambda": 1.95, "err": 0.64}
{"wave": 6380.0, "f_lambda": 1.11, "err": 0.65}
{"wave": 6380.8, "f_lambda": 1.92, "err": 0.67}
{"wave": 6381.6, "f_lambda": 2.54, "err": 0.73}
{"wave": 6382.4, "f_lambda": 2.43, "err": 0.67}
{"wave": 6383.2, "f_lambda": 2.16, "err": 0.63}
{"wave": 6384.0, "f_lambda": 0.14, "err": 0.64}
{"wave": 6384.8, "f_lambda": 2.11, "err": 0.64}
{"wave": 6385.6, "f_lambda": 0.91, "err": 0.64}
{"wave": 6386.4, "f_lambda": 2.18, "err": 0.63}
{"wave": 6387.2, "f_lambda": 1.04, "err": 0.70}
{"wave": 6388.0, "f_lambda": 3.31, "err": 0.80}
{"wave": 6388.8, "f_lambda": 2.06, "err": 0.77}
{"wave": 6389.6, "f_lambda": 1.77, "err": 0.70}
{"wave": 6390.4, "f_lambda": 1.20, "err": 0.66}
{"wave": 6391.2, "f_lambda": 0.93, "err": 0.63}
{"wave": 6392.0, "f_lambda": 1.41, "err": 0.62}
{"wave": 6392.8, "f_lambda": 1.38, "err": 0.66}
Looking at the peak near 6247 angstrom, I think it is Hbeta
